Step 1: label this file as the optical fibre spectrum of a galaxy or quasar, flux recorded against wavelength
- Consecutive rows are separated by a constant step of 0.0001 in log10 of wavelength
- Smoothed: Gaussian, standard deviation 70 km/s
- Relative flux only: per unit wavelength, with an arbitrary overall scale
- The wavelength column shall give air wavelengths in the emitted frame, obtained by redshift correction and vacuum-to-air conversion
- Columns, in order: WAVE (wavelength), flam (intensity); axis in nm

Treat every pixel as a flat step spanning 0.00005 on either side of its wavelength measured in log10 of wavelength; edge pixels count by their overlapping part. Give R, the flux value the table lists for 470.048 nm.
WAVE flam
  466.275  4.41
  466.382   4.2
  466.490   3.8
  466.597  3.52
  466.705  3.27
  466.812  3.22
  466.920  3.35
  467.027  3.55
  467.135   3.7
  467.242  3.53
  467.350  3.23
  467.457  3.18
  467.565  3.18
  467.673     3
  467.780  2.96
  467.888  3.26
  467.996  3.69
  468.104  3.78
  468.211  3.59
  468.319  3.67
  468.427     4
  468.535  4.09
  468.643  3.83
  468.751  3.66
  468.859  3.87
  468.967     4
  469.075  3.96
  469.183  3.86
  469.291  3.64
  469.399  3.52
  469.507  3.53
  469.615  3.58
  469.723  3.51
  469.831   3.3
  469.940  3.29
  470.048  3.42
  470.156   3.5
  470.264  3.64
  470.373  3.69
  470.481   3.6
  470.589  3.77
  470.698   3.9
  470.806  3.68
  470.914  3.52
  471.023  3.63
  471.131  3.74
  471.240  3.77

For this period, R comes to 3.42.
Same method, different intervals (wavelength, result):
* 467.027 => 3.55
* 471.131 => 3.74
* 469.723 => 3.51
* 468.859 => 3.87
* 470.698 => 3.9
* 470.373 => 3.69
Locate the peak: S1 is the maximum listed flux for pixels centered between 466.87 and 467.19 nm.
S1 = 3.7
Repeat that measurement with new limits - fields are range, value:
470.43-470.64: 3.77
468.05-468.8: 4.09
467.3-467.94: 3.26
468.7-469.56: 4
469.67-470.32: 3.64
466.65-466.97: 3.35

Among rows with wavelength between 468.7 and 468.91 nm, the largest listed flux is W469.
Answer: 3.87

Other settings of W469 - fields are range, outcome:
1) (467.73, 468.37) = 3.78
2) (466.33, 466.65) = 4.2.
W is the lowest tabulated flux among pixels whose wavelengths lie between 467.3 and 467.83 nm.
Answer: 2.96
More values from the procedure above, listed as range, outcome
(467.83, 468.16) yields 3.26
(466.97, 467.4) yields 3.23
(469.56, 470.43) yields 3.29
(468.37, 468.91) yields 3.66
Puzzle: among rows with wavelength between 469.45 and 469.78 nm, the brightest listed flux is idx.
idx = 3.58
